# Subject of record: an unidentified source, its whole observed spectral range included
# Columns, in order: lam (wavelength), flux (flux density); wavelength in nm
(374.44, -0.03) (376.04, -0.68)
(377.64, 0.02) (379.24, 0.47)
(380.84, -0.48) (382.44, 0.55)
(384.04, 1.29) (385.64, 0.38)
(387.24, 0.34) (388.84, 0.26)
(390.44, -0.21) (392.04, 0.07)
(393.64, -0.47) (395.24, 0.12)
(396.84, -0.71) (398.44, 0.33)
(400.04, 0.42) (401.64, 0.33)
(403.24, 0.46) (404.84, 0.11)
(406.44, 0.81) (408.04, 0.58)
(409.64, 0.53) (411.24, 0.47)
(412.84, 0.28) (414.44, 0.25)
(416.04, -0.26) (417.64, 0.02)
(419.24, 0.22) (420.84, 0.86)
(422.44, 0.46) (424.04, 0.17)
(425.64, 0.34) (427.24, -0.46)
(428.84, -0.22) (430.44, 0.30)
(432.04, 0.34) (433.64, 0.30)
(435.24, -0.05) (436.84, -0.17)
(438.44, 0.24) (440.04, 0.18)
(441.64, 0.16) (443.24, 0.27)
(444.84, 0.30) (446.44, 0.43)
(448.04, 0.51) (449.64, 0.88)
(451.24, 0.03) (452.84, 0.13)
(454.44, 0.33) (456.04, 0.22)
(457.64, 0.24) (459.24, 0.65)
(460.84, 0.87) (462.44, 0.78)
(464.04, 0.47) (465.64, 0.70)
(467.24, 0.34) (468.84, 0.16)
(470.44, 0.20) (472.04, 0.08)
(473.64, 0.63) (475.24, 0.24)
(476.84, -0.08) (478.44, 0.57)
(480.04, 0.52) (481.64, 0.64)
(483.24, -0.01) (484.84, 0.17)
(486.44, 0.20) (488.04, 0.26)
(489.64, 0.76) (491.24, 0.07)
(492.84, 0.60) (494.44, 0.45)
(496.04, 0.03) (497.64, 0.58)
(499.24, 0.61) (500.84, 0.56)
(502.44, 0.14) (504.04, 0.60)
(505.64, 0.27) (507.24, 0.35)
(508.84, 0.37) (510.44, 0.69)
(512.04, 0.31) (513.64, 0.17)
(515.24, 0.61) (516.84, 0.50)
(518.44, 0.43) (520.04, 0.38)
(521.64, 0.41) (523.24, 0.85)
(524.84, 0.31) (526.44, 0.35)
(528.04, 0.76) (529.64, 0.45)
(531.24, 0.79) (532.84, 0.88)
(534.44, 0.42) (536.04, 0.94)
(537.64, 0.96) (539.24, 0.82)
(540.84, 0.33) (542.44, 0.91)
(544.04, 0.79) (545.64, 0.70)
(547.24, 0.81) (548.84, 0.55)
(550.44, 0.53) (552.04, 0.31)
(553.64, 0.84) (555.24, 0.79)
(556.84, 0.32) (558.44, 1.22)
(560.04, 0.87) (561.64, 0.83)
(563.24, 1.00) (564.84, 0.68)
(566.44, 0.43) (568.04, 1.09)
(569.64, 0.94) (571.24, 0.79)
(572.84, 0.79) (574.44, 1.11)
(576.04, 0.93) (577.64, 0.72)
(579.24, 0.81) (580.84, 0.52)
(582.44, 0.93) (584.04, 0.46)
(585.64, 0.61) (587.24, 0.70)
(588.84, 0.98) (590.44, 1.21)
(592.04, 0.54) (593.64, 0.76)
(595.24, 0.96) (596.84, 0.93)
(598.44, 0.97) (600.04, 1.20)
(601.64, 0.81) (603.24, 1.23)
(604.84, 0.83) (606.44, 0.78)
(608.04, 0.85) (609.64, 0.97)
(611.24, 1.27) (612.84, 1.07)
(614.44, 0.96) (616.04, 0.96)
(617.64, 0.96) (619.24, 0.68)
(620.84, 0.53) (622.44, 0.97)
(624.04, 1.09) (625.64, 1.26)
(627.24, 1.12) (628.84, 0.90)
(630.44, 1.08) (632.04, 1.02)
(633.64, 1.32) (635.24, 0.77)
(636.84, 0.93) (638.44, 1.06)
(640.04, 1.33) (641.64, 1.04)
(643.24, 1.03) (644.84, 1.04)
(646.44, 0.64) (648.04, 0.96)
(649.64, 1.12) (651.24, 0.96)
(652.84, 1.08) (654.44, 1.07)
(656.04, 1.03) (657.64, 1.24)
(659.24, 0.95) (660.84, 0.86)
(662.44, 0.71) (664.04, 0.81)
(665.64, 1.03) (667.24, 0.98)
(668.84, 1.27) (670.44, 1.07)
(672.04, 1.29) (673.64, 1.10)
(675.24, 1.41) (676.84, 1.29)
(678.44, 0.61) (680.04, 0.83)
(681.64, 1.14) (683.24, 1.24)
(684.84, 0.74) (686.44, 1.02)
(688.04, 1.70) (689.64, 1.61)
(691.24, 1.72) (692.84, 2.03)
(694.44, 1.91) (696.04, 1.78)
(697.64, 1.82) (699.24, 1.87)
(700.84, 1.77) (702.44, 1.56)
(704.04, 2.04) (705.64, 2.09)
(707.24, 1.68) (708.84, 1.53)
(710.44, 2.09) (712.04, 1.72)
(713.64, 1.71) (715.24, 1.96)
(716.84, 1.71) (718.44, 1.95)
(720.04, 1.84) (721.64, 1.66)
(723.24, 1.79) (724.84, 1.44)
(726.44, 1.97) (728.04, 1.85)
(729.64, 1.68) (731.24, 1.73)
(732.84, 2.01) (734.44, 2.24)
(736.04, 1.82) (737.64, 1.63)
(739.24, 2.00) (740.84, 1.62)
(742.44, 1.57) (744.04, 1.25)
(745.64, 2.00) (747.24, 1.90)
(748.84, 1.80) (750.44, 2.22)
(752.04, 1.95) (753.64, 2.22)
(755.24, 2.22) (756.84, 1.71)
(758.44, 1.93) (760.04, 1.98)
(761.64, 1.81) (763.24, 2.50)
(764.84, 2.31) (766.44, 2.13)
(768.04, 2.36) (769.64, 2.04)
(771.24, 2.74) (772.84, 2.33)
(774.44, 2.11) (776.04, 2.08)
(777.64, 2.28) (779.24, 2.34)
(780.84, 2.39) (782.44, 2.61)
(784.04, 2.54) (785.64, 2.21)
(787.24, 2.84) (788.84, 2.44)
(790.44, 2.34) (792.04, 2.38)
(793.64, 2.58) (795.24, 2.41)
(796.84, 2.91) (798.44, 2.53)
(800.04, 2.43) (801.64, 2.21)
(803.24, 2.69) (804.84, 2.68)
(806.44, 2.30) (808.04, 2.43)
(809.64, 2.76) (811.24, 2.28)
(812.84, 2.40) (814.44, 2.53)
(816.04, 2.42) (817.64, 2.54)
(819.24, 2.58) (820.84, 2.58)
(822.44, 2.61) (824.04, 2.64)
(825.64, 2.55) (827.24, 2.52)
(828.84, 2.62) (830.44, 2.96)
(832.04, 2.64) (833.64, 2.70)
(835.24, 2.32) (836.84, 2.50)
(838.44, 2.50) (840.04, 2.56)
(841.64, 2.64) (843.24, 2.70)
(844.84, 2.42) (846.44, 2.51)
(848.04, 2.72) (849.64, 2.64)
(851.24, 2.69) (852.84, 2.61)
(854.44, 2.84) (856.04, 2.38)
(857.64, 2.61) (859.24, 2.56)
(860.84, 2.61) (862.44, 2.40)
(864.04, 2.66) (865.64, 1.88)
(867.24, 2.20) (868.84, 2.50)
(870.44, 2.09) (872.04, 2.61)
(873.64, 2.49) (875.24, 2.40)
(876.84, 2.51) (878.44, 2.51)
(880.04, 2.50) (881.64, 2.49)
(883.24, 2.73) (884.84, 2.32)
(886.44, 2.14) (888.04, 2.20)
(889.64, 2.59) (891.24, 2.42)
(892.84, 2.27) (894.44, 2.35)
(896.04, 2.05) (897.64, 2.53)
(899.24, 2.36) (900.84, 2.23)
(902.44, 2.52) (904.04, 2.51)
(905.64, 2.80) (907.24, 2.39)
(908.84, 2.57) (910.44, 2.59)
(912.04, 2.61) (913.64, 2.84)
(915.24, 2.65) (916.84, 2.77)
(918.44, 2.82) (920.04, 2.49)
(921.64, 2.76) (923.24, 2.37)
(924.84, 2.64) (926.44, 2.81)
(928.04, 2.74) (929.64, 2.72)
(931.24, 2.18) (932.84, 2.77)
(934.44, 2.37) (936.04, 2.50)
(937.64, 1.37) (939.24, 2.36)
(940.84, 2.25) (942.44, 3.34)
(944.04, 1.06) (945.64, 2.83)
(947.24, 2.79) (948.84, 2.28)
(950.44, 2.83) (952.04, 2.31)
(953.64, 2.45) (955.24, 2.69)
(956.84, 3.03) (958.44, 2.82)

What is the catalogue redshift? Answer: 0.73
